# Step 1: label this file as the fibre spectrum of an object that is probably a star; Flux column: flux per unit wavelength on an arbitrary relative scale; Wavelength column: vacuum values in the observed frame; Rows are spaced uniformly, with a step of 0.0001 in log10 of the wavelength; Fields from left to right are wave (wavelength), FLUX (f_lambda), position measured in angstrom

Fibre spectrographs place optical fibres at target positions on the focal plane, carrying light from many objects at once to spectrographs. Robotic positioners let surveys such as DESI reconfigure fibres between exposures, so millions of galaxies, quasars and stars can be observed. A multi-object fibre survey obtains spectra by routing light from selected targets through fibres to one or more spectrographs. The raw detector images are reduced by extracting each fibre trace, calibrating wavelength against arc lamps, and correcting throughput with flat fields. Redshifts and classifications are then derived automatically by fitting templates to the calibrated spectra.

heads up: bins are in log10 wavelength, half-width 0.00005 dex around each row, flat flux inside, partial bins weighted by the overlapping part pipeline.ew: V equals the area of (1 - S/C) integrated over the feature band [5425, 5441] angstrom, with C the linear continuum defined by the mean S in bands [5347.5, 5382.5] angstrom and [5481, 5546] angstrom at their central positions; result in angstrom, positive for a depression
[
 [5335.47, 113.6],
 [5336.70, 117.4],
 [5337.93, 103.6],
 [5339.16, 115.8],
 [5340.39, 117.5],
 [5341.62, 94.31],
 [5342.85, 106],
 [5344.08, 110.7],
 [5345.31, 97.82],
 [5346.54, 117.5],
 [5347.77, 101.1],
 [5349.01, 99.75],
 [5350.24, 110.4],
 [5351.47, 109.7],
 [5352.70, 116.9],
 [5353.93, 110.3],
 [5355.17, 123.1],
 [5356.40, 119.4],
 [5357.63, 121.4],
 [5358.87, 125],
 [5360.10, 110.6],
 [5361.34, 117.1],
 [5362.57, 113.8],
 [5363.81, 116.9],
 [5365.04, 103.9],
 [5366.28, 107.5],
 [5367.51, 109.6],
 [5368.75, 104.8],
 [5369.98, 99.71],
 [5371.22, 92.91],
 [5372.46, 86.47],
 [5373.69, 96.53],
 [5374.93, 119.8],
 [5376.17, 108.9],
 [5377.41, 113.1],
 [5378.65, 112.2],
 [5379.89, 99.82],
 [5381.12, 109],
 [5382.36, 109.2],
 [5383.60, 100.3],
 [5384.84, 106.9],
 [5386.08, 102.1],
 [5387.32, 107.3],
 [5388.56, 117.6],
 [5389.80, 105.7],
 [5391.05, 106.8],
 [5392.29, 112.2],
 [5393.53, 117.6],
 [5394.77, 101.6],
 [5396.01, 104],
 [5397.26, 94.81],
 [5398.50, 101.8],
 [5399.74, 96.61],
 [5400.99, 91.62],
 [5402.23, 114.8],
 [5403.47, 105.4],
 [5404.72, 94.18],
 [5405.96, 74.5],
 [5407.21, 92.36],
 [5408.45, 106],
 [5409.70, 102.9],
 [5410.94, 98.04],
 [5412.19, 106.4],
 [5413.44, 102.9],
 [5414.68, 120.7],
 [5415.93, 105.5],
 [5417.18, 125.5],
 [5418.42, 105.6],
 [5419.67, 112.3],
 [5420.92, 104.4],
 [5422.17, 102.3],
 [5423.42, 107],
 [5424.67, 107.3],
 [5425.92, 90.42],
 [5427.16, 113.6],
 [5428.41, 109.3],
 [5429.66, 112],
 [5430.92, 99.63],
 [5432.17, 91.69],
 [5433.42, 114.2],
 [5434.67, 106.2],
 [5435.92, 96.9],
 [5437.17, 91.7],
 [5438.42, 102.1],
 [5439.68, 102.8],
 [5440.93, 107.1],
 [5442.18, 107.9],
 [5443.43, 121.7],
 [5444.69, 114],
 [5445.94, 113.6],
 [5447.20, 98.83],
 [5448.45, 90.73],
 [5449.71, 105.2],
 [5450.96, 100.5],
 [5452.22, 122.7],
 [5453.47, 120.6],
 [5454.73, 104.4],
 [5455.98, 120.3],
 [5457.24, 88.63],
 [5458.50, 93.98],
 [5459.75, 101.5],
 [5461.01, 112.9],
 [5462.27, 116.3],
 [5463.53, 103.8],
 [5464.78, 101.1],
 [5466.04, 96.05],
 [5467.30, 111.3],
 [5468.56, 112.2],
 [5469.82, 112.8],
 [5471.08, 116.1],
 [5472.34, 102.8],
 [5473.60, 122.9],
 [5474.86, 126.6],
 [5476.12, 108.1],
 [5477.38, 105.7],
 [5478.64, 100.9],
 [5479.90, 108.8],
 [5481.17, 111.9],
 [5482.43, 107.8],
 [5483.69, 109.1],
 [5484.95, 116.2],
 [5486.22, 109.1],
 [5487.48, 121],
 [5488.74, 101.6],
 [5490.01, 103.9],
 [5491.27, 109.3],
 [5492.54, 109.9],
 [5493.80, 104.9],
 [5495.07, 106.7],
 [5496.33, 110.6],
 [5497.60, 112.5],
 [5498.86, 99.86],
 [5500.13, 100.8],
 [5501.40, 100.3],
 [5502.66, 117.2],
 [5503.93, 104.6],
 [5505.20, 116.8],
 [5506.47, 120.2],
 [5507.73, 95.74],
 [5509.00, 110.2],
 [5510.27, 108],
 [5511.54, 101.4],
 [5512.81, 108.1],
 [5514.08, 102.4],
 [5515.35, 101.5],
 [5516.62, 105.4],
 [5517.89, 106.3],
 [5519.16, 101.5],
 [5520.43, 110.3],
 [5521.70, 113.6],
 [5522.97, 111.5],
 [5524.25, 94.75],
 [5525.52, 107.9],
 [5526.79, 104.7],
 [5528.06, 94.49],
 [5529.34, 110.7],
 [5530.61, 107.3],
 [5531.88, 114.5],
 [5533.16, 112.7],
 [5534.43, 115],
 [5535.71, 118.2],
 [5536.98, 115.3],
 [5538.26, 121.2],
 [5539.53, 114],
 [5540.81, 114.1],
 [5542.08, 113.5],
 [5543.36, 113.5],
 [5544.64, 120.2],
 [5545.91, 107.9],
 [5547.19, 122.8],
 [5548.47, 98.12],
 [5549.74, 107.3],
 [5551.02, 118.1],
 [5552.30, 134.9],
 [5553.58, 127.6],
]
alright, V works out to 0.9 angstrom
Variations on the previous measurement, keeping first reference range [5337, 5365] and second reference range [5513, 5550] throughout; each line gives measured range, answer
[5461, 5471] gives 0.2 angstrom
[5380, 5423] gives 2.5 angstrom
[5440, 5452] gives 0.4 angstrom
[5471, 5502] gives 0.3 angstrom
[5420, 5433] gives 0.8 angstrom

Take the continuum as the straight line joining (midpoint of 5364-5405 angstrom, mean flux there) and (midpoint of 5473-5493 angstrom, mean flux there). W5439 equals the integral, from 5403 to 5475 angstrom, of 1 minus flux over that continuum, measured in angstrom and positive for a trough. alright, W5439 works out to 1.5 angstrom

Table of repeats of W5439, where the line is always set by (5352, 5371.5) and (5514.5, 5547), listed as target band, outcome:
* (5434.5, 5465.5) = 1.5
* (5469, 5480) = -0.1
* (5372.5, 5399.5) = 1.4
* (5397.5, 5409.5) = 1.5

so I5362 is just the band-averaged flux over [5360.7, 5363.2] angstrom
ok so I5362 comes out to 115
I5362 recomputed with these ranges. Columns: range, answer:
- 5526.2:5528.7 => 99.5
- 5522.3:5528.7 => 103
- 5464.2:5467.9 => 103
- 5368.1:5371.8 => 99.3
